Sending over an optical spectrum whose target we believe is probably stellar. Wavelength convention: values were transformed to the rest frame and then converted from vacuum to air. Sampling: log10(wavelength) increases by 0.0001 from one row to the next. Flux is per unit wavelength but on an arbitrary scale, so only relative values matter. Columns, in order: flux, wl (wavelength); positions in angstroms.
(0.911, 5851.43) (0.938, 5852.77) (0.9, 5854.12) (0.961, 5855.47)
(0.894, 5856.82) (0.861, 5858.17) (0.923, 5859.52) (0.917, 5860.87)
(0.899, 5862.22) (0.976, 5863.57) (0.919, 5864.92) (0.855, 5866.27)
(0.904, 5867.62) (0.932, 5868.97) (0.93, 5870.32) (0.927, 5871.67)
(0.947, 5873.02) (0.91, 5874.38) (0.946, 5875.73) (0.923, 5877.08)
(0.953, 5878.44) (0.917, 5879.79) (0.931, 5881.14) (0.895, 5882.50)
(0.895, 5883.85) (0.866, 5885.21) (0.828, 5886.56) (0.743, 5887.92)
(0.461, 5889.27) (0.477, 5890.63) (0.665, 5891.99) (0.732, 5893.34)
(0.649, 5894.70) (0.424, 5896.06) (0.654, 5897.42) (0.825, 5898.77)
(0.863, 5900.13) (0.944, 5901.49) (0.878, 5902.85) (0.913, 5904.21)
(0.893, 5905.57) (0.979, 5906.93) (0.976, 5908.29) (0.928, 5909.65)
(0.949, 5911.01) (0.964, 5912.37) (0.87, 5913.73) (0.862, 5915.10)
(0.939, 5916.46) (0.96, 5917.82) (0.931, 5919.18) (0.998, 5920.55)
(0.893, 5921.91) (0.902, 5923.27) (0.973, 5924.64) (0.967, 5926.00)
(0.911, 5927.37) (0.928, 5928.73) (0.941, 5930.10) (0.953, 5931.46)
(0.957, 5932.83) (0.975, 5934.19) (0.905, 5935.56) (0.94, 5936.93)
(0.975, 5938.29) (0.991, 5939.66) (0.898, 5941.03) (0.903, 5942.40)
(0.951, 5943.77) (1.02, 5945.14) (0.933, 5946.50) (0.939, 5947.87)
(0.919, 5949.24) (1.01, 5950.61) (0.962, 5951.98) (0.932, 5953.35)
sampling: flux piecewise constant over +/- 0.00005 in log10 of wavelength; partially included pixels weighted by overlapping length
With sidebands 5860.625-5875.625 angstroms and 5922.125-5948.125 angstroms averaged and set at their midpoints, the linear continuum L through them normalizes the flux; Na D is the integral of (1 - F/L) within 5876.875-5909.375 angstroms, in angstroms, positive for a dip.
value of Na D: 4.4 angstroms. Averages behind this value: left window 0.921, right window 0.945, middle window 0.803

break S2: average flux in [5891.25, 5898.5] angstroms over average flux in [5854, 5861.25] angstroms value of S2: 0.7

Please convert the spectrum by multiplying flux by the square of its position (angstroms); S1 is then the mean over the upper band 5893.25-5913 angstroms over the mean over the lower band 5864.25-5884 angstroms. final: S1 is 0.9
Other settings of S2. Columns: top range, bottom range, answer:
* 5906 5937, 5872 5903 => 1.18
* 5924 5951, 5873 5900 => 1.22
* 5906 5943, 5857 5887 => 1.03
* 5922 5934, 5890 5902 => 1.36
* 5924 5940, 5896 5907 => 1.14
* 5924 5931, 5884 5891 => 1.35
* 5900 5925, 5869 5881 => 1.00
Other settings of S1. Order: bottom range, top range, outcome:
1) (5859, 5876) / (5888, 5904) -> 0.76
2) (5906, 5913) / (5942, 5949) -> 1.00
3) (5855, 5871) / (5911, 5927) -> 1.04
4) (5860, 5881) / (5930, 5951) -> 1.05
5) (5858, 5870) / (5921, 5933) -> 1.05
